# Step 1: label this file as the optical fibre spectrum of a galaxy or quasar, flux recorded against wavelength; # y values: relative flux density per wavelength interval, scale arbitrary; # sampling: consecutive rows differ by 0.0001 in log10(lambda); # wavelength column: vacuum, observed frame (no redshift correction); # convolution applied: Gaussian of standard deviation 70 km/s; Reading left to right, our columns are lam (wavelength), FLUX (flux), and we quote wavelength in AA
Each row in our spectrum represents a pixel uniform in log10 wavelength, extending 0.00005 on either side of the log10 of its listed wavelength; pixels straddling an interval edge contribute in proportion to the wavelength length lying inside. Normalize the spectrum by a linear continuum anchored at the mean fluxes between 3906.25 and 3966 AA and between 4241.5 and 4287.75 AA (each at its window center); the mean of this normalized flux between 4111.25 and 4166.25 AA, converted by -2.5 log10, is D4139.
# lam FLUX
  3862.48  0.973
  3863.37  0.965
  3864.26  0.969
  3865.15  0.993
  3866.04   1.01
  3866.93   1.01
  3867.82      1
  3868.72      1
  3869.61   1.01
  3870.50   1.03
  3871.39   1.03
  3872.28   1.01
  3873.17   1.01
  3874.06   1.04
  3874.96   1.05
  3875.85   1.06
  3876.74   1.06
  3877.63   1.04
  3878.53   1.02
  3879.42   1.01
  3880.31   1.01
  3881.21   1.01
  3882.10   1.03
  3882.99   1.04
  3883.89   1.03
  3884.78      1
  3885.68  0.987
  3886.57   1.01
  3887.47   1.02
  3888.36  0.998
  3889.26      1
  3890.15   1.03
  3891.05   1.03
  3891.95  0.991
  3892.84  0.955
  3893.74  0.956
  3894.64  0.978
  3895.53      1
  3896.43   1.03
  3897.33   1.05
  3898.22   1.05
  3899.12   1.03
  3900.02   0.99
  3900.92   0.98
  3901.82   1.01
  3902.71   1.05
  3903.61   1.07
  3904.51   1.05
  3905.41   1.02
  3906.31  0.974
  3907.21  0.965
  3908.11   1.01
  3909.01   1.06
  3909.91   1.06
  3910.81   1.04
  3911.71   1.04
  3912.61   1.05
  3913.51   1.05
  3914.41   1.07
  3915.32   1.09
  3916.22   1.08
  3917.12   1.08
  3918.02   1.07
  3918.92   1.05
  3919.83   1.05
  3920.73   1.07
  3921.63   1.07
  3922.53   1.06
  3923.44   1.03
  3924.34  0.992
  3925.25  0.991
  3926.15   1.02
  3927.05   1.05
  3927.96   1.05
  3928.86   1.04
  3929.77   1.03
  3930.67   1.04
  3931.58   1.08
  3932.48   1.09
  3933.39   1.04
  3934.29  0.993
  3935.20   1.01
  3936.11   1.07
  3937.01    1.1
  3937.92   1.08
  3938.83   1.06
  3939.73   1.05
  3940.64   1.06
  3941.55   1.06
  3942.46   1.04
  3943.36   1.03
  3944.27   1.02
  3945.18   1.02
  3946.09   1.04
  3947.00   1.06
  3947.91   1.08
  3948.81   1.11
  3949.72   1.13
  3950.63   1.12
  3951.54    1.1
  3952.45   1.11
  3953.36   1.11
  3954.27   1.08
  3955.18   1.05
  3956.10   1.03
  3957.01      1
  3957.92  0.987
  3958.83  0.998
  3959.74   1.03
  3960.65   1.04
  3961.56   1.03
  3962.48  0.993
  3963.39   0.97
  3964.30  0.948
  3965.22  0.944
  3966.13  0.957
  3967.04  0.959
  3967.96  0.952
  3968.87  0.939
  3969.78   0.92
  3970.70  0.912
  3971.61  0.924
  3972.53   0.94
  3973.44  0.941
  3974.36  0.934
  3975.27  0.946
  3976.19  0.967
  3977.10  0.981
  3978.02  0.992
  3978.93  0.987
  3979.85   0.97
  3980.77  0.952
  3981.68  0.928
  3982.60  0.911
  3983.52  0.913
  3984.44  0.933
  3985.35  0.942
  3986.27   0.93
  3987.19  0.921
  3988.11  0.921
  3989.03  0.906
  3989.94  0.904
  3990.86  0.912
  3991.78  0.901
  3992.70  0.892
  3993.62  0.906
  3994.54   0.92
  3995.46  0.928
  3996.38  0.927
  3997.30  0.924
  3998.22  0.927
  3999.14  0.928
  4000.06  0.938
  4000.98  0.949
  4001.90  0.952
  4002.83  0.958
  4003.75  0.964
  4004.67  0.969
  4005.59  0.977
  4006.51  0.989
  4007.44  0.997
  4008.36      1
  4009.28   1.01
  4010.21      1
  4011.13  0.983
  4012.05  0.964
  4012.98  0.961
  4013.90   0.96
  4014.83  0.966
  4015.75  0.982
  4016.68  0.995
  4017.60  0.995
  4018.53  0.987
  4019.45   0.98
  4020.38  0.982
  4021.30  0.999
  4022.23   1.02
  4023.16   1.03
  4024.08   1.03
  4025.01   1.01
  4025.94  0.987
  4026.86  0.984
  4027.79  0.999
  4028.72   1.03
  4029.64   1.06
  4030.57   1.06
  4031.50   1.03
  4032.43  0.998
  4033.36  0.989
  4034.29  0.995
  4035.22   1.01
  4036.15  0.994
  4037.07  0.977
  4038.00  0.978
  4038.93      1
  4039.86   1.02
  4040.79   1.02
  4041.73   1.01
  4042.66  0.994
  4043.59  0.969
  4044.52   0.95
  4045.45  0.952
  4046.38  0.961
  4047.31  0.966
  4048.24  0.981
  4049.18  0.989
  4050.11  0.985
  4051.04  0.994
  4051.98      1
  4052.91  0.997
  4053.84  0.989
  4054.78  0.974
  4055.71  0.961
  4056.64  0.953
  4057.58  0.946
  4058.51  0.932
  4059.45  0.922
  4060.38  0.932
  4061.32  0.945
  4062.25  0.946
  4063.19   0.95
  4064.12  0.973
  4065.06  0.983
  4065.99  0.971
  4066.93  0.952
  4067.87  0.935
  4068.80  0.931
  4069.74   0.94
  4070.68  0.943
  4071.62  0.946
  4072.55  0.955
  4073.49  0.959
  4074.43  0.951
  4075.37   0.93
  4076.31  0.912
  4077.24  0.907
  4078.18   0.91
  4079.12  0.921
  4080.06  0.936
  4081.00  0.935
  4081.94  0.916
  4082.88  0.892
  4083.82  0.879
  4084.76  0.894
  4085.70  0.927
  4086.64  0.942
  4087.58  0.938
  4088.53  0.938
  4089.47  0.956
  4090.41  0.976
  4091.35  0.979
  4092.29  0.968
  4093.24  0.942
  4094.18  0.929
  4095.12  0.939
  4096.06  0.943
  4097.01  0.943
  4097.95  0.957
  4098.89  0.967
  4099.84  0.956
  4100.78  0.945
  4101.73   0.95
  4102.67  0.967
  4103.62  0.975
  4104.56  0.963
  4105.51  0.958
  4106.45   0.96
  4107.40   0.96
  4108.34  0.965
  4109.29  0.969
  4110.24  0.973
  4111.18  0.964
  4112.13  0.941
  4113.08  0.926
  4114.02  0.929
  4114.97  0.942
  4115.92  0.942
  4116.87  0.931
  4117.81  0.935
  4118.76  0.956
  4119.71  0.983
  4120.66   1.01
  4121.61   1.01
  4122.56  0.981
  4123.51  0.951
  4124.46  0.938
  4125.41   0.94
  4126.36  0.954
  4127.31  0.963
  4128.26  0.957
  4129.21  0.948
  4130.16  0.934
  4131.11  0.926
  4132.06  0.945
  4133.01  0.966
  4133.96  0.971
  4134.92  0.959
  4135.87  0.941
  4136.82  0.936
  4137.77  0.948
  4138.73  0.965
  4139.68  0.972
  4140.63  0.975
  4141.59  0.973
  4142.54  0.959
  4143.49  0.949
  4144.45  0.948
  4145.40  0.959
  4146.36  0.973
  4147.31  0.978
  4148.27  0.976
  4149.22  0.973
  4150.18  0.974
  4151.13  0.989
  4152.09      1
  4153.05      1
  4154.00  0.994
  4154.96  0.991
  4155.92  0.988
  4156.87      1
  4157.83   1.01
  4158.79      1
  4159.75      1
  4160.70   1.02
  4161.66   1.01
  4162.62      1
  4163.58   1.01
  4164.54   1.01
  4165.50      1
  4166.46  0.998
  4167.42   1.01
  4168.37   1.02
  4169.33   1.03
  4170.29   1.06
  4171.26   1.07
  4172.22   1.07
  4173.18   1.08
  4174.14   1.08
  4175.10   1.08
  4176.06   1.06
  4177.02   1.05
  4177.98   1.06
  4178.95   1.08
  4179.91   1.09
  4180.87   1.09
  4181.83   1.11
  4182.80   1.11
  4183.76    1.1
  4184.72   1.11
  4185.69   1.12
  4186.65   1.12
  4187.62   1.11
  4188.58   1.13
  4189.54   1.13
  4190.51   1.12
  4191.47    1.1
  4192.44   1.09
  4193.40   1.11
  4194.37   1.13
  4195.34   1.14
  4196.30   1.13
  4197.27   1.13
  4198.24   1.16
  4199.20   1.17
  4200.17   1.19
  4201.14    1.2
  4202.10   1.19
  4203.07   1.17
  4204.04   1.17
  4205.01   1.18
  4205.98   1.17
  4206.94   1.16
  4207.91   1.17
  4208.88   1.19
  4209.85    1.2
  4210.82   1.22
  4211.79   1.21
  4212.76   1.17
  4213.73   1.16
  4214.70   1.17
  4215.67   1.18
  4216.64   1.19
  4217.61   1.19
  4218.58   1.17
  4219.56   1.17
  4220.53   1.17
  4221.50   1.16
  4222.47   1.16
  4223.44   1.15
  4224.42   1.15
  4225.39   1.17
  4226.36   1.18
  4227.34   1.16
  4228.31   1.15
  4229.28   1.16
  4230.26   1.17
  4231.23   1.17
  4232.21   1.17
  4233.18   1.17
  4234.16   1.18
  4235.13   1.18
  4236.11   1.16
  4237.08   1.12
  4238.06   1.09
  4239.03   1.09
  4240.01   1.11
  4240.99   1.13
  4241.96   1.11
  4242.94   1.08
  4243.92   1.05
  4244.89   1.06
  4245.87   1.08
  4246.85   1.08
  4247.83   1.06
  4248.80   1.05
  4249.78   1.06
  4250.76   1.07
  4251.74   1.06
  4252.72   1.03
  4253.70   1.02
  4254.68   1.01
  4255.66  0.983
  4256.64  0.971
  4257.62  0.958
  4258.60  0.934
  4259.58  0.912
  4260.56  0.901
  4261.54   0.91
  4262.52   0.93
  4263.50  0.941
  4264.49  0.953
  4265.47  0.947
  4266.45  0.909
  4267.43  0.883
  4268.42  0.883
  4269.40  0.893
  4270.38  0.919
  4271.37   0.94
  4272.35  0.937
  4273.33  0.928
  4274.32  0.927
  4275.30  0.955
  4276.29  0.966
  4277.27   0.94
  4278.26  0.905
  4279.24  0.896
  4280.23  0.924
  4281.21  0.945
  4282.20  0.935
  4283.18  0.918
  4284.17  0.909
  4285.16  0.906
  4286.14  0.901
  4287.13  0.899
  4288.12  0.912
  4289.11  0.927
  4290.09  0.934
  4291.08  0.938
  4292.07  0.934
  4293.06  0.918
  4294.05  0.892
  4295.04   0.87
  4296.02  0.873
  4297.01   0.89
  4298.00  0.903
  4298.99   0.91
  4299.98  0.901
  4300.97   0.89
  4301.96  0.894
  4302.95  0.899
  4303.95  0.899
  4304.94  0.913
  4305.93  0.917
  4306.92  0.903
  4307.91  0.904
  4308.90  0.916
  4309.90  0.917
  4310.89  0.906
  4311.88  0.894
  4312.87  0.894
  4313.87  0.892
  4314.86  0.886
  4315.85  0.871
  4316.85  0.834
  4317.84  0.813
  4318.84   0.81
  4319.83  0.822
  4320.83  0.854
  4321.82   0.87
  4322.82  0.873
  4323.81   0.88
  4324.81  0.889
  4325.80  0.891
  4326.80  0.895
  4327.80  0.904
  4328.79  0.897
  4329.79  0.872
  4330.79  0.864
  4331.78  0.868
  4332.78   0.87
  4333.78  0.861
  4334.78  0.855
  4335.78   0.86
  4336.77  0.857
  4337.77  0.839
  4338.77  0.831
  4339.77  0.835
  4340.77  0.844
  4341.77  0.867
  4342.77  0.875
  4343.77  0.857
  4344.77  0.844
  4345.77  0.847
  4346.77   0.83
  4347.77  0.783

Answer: 0.03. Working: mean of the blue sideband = 1.04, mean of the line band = 0.97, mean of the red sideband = 0.965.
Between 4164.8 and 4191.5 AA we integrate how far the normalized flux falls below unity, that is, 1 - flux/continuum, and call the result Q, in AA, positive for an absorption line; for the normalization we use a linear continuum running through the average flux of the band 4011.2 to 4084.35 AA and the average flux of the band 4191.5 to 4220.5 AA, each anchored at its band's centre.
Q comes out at 1.3 AA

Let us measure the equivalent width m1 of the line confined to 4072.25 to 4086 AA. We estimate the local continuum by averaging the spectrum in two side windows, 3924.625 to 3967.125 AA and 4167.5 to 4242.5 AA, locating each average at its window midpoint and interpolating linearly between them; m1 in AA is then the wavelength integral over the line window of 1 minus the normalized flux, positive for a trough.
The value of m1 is 2.1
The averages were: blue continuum 1.04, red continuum 1.14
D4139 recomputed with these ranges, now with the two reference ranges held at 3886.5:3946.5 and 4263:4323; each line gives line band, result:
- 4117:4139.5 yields 0.00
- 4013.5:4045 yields 0.00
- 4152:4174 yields -0.08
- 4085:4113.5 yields 0.02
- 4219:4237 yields -0.25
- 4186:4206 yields -0.22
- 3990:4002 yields 0.10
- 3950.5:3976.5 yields 0.03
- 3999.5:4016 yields 0.03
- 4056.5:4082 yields 0.05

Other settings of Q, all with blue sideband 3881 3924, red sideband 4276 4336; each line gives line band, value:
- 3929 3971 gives -0.81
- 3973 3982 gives 0.39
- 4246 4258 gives -1.58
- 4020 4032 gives -0.36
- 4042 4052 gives 0.04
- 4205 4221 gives -4.43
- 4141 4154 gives -0.38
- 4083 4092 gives 0.29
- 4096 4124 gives 0.02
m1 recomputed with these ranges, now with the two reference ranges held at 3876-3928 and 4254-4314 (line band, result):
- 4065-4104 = 1.4 AA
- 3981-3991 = 0.8 AA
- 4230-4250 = -3.9 AA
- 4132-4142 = 0.0 AA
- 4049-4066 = 0.3 AA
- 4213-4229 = -3.9 AA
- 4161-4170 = -0.6 AA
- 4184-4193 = -1.6 AA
